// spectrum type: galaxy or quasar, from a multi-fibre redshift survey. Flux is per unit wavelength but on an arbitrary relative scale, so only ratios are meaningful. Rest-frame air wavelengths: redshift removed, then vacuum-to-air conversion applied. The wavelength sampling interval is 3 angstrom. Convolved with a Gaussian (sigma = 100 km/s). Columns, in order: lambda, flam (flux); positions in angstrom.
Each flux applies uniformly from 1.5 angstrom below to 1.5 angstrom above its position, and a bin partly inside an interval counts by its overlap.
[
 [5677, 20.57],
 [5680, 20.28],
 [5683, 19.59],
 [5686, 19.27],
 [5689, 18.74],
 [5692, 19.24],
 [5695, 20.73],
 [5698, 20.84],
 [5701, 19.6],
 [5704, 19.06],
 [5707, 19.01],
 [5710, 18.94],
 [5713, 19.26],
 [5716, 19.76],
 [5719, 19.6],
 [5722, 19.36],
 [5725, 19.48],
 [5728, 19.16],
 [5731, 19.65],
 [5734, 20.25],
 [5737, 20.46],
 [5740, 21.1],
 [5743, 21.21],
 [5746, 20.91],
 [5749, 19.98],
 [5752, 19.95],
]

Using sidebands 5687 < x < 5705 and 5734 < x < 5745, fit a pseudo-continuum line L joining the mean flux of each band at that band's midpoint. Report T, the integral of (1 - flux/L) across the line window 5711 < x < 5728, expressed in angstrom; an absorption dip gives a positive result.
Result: 0.7 angstrom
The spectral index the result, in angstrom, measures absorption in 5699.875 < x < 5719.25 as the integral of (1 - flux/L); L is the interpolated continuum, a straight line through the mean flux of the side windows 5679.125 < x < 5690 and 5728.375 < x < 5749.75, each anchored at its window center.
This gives 0.60 angstrom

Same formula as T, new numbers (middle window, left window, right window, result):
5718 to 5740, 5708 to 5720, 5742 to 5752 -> 0.1 angstrom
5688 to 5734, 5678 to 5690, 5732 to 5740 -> 1.1 angstrom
